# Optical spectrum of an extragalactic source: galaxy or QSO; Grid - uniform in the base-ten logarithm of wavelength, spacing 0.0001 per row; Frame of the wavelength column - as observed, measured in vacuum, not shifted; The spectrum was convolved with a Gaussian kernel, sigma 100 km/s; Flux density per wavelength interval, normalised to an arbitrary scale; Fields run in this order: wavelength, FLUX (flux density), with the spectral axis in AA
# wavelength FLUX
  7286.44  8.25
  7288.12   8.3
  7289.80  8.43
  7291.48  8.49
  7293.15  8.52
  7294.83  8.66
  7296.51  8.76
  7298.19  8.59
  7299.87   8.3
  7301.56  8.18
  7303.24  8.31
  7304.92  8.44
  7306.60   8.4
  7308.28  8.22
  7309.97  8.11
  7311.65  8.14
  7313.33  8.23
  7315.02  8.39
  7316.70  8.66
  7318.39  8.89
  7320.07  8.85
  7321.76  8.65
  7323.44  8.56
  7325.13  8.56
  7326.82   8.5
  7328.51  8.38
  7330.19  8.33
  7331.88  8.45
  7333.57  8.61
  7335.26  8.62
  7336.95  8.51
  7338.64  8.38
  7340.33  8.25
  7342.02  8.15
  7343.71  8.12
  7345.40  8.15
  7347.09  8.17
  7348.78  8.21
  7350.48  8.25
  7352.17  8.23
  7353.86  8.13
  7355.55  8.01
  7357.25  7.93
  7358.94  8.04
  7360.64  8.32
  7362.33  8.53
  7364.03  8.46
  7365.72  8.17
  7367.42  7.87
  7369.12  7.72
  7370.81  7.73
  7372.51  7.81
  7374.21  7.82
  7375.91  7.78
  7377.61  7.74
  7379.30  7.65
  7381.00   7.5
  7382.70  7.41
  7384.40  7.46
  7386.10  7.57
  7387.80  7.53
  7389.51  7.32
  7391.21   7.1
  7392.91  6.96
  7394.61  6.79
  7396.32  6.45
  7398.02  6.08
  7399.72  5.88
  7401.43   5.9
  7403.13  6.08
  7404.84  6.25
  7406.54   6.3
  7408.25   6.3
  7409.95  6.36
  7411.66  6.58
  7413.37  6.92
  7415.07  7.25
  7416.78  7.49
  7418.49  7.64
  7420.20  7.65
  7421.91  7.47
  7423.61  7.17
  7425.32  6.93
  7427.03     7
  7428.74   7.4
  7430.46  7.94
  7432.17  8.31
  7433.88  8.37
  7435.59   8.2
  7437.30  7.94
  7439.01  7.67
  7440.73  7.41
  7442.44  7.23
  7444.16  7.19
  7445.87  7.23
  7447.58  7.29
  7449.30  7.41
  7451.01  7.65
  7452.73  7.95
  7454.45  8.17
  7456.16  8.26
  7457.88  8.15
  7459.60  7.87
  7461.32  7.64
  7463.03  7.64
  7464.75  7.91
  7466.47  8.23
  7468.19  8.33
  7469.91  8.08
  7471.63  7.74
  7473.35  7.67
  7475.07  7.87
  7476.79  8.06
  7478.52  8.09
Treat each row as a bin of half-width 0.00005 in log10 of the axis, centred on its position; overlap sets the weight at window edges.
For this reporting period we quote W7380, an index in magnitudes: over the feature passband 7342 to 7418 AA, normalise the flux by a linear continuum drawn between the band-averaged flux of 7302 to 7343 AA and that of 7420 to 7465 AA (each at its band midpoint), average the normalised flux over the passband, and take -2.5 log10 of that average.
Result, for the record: 0.09 mag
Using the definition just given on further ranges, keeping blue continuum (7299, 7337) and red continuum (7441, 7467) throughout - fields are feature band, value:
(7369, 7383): 0.06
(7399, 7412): 0.27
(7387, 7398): 0.16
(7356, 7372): 0.02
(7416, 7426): 0.07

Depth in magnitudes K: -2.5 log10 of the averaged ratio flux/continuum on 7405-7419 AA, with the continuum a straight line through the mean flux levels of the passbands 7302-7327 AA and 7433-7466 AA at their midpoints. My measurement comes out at 0.17 mag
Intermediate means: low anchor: 8.46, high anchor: 7.75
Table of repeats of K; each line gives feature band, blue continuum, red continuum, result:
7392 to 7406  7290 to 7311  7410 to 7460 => 0.23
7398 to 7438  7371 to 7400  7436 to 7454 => 0.05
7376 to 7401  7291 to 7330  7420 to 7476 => 0.14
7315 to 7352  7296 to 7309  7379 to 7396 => -0.06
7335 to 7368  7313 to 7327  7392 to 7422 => -0.04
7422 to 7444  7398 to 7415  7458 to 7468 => -0.08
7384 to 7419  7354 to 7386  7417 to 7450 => 0.15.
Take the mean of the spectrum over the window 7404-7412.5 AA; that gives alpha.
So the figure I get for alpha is 6.36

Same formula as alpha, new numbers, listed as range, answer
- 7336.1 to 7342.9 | 8.32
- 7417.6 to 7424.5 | 7.48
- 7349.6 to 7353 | 8.23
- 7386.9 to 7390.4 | 7.41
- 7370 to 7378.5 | 7.78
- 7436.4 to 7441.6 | 7.68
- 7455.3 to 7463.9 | 7.92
